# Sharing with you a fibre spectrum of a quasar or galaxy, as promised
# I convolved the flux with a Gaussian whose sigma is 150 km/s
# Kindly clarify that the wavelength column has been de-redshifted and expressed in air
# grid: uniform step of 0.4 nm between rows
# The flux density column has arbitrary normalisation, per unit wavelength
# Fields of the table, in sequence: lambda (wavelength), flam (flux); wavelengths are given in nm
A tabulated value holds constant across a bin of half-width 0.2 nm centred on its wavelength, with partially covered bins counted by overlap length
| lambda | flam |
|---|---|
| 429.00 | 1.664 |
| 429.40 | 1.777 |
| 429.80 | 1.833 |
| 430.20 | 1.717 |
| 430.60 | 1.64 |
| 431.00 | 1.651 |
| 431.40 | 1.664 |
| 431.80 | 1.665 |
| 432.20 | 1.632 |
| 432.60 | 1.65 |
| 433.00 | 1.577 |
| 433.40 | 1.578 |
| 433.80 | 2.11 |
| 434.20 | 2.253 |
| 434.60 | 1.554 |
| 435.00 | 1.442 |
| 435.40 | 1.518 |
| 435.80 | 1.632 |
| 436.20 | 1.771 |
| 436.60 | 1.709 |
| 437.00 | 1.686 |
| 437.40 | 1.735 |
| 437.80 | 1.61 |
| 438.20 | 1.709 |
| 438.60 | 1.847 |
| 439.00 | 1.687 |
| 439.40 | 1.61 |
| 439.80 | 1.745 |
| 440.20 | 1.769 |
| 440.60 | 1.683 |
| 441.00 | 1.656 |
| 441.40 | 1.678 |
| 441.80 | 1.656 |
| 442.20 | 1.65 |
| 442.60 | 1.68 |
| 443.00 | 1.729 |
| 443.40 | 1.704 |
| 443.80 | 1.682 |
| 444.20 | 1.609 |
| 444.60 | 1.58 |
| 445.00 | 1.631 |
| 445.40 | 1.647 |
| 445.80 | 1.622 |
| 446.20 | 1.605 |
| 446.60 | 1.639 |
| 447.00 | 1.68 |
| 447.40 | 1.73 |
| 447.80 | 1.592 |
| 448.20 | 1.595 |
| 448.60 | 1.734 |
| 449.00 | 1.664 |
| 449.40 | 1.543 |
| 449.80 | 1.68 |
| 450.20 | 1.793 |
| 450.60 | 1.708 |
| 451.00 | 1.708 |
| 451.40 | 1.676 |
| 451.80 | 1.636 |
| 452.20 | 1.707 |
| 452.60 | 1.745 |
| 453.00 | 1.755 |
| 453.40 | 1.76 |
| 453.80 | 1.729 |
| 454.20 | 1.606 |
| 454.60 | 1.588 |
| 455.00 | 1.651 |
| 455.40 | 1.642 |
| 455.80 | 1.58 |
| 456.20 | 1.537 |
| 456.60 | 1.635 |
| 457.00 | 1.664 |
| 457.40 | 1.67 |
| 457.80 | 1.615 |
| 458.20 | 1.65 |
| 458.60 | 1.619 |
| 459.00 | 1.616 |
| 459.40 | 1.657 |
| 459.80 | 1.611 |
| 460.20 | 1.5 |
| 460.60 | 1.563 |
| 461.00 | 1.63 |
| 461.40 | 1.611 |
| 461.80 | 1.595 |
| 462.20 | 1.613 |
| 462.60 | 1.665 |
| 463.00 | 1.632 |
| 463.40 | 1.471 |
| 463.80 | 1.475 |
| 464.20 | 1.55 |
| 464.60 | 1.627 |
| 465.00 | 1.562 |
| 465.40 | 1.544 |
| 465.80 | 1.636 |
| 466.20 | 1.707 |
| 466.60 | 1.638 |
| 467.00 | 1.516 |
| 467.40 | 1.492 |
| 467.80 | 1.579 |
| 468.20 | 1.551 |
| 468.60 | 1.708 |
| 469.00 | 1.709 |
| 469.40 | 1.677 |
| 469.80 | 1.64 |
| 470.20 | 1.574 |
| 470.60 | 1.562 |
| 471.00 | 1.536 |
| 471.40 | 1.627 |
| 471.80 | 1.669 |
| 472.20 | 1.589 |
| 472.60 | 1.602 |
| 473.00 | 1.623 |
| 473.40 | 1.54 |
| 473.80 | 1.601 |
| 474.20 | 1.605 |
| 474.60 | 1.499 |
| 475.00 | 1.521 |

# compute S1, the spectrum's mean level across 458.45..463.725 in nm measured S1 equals 1.6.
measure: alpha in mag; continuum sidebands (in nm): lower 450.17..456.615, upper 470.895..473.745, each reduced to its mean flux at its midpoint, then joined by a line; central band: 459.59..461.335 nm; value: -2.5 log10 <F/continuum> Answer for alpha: 0.04 mag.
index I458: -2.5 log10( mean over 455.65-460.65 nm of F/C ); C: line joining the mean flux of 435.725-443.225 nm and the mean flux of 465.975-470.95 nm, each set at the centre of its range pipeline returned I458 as 0.02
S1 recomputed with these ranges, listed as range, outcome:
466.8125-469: 1.58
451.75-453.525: 1.73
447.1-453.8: 1.69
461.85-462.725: 1.63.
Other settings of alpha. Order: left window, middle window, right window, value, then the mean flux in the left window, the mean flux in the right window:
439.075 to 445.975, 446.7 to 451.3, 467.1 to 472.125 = -0.01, 1.67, 1.61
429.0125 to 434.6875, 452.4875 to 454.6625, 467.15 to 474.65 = -0.03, 1.74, 1.6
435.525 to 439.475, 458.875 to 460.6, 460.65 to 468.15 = 0.01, 1.7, 1.58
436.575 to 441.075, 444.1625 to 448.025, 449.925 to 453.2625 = 0.05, 1.7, 1.72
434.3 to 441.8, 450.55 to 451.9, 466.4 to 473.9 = -0.02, 1.68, 1.6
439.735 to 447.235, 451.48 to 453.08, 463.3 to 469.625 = -0.04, 1.66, 1.59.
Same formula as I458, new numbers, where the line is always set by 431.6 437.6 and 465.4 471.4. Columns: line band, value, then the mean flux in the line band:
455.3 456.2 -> 0.03 mag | 1.59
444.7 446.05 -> 0.03 mag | 1.63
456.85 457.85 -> -0.01 mag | 1.65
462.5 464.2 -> 0.05 mag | 1.55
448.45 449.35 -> -0.01 mag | 1.67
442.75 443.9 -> -0.02 mag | 1.71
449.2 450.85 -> -0.02 mag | 1.68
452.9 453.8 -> -0.07 mag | 1.75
